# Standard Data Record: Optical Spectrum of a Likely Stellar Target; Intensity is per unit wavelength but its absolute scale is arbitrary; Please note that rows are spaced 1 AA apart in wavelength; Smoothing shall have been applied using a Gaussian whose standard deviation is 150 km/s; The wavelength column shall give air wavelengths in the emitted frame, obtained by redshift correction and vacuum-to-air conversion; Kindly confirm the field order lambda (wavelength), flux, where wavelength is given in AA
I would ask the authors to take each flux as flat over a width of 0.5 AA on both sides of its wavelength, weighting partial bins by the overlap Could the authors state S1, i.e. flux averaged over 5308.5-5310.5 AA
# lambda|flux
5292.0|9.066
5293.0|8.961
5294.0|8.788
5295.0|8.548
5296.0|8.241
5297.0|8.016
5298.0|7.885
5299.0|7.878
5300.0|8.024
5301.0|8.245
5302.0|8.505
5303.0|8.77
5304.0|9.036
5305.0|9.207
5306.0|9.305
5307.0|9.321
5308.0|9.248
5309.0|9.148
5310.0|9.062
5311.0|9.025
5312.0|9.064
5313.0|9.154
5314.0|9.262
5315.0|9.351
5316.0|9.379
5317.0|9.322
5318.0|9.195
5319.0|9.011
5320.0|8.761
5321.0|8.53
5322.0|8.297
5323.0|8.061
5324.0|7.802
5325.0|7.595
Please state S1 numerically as 9.11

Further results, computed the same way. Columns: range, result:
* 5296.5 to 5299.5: 7.93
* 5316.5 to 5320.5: 9.07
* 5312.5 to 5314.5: 9.21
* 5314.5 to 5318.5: 9.31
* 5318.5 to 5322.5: 8.65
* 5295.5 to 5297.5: 8.13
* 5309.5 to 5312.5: 9.05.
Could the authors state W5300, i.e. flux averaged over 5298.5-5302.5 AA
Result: 8.16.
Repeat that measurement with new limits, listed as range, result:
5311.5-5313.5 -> 9.11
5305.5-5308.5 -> 9.29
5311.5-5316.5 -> 9.24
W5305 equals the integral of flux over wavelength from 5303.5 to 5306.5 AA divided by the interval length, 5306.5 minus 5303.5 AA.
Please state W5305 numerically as 9.18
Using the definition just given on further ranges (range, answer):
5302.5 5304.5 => 8.9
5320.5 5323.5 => 8.3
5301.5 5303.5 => 8.64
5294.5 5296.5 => 8.39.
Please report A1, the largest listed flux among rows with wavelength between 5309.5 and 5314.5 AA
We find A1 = 9.262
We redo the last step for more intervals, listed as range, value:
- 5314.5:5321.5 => 9.379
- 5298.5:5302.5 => 8.505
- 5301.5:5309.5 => 9.321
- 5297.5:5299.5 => 7.885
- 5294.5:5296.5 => 8.548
